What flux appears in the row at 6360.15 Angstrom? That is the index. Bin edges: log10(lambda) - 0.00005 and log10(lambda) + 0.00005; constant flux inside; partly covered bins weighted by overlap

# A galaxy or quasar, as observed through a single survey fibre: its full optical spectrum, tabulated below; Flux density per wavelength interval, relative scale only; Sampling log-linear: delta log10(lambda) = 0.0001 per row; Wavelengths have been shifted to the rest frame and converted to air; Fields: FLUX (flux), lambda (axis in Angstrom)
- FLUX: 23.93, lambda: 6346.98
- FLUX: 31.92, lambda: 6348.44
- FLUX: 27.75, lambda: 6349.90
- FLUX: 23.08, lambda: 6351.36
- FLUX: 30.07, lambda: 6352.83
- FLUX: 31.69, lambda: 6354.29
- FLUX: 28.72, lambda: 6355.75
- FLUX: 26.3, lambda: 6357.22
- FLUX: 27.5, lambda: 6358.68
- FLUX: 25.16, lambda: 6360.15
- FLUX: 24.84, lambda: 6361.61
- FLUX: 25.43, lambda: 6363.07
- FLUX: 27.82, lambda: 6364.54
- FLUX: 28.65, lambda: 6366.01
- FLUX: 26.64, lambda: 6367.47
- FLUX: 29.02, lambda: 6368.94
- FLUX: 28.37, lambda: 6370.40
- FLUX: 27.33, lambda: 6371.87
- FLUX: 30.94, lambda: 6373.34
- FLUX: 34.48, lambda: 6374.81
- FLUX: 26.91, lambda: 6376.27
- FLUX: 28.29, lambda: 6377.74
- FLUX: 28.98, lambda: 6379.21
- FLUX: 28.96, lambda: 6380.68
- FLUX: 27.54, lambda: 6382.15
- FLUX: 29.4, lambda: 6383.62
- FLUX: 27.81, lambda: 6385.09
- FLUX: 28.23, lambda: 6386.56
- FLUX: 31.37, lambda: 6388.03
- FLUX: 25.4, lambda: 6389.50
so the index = 25.16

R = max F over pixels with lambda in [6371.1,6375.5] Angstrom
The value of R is 34.48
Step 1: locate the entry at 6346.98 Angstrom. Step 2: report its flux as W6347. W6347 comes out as 23.93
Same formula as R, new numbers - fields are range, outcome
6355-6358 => 28.72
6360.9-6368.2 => 28.65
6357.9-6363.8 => 27.5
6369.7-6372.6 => 28.37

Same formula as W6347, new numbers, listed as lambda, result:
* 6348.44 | 31.92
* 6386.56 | 28.23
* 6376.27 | 26.91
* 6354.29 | 31.69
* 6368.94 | 29.02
